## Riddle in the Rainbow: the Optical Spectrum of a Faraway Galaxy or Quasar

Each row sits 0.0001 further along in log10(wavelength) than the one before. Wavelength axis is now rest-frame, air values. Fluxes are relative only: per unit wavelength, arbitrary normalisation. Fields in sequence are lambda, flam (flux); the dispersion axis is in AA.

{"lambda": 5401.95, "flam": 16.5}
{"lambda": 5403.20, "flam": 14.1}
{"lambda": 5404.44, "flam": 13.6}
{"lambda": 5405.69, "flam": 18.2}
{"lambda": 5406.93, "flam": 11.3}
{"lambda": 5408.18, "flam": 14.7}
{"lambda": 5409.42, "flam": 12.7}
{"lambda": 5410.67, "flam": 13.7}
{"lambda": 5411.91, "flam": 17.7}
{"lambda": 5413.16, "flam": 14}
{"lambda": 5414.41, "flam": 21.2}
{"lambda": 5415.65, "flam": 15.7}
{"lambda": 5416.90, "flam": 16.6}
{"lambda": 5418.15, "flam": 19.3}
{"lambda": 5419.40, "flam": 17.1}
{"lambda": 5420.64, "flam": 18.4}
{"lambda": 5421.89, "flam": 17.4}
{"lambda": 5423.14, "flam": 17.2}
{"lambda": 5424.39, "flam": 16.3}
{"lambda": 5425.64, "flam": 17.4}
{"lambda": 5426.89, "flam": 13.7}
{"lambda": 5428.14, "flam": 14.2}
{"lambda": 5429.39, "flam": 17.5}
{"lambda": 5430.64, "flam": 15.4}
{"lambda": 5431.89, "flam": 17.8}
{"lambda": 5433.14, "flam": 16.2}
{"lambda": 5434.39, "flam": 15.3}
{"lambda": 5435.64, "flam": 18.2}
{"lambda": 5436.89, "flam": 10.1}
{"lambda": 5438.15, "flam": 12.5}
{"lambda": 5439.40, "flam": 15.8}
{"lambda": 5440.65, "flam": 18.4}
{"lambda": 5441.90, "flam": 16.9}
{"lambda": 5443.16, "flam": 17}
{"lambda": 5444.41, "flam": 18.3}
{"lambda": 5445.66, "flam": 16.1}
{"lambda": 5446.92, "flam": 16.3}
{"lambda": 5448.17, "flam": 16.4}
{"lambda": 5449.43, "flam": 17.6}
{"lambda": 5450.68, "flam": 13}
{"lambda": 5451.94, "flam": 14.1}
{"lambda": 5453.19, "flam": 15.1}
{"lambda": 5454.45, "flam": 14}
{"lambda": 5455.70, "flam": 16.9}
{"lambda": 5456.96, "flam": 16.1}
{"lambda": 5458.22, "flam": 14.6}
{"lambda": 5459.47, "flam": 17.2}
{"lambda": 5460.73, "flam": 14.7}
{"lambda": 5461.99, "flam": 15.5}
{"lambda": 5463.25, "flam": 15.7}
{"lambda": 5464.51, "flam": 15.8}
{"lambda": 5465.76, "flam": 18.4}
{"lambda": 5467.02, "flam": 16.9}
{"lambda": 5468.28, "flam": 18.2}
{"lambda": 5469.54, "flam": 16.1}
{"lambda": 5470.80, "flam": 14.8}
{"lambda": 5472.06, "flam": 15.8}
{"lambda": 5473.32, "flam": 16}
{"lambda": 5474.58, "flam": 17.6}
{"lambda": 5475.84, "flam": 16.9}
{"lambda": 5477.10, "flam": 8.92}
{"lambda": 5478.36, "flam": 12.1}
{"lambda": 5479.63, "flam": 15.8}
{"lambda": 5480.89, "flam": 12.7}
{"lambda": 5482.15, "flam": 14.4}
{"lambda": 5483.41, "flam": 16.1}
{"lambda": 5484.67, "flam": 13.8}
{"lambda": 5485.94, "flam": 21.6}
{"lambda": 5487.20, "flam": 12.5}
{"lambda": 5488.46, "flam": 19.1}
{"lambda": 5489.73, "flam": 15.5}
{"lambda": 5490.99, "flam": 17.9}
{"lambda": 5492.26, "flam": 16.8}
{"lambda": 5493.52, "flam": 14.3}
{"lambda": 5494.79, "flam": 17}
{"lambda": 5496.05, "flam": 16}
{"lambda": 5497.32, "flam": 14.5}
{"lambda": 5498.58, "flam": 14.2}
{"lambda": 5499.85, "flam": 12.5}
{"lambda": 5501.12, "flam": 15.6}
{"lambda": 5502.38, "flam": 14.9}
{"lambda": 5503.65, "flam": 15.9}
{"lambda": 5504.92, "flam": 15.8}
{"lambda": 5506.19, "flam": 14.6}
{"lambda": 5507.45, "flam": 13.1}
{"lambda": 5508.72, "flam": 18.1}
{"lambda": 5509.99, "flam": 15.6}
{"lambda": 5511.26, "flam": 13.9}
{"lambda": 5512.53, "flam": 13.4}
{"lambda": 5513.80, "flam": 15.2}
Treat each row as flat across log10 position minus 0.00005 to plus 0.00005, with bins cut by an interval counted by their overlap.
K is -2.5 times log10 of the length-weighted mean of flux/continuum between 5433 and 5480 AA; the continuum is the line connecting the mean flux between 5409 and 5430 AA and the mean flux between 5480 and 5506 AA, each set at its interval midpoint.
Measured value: 0.02 mag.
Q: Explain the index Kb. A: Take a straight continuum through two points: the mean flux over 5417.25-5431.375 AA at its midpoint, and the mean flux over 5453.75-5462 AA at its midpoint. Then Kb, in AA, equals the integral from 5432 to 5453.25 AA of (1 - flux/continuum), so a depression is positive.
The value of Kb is 0.4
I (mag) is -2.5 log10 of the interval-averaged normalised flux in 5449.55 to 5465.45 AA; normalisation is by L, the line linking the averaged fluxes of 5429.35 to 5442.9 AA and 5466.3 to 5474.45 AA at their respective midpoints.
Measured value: 0.05 mag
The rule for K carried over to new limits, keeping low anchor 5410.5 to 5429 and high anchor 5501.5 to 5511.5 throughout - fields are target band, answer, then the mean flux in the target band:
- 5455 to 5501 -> 0.010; 15.6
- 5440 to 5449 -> -0.047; 17.1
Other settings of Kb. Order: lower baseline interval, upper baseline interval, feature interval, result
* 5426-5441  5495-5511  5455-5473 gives -1.1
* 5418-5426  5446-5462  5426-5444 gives 1.0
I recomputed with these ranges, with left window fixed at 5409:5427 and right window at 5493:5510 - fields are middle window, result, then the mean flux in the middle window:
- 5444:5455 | 0.03 mag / 15.6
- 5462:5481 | 0.01 mag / 15.5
